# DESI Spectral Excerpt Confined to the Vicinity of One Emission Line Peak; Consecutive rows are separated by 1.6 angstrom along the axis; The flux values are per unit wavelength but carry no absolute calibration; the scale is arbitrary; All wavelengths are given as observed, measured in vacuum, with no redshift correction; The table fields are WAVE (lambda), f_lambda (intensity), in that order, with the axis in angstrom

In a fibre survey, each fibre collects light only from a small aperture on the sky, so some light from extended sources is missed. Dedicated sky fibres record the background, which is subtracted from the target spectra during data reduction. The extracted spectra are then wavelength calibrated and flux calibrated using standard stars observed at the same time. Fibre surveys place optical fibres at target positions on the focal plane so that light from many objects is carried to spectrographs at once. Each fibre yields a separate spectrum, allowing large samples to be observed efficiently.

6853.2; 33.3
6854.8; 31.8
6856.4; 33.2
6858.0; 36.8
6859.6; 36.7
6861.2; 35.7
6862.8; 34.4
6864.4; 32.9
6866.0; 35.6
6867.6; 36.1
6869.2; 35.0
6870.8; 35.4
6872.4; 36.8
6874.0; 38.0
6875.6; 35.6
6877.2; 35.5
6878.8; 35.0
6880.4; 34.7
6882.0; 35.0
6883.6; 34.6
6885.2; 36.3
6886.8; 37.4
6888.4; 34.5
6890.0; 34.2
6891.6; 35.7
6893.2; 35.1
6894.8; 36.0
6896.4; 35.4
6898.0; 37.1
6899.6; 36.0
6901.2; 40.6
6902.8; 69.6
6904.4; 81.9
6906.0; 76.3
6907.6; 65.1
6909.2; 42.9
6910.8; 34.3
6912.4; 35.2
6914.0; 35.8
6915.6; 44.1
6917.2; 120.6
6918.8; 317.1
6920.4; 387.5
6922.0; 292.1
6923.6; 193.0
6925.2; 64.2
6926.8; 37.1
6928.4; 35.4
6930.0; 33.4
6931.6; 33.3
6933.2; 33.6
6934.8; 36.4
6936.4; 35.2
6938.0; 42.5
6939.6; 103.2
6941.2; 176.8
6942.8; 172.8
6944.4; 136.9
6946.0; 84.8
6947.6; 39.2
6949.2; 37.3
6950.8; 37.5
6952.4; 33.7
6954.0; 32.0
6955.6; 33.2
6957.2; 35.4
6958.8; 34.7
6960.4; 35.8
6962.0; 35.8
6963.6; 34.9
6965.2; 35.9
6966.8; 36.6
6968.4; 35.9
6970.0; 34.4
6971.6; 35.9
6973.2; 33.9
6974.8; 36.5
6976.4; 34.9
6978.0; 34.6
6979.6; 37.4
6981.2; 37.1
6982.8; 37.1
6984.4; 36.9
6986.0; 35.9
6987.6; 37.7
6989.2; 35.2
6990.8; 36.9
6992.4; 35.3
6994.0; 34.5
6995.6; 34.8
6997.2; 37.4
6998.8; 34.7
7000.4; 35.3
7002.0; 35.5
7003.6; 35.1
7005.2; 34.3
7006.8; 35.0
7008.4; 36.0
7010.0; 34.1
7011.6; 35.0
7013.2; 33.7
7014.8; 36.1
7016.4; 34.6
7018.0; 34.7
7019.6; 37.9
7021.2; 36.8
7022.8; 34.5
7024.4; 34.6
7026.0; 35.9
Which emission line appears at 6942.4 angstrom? [N II]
